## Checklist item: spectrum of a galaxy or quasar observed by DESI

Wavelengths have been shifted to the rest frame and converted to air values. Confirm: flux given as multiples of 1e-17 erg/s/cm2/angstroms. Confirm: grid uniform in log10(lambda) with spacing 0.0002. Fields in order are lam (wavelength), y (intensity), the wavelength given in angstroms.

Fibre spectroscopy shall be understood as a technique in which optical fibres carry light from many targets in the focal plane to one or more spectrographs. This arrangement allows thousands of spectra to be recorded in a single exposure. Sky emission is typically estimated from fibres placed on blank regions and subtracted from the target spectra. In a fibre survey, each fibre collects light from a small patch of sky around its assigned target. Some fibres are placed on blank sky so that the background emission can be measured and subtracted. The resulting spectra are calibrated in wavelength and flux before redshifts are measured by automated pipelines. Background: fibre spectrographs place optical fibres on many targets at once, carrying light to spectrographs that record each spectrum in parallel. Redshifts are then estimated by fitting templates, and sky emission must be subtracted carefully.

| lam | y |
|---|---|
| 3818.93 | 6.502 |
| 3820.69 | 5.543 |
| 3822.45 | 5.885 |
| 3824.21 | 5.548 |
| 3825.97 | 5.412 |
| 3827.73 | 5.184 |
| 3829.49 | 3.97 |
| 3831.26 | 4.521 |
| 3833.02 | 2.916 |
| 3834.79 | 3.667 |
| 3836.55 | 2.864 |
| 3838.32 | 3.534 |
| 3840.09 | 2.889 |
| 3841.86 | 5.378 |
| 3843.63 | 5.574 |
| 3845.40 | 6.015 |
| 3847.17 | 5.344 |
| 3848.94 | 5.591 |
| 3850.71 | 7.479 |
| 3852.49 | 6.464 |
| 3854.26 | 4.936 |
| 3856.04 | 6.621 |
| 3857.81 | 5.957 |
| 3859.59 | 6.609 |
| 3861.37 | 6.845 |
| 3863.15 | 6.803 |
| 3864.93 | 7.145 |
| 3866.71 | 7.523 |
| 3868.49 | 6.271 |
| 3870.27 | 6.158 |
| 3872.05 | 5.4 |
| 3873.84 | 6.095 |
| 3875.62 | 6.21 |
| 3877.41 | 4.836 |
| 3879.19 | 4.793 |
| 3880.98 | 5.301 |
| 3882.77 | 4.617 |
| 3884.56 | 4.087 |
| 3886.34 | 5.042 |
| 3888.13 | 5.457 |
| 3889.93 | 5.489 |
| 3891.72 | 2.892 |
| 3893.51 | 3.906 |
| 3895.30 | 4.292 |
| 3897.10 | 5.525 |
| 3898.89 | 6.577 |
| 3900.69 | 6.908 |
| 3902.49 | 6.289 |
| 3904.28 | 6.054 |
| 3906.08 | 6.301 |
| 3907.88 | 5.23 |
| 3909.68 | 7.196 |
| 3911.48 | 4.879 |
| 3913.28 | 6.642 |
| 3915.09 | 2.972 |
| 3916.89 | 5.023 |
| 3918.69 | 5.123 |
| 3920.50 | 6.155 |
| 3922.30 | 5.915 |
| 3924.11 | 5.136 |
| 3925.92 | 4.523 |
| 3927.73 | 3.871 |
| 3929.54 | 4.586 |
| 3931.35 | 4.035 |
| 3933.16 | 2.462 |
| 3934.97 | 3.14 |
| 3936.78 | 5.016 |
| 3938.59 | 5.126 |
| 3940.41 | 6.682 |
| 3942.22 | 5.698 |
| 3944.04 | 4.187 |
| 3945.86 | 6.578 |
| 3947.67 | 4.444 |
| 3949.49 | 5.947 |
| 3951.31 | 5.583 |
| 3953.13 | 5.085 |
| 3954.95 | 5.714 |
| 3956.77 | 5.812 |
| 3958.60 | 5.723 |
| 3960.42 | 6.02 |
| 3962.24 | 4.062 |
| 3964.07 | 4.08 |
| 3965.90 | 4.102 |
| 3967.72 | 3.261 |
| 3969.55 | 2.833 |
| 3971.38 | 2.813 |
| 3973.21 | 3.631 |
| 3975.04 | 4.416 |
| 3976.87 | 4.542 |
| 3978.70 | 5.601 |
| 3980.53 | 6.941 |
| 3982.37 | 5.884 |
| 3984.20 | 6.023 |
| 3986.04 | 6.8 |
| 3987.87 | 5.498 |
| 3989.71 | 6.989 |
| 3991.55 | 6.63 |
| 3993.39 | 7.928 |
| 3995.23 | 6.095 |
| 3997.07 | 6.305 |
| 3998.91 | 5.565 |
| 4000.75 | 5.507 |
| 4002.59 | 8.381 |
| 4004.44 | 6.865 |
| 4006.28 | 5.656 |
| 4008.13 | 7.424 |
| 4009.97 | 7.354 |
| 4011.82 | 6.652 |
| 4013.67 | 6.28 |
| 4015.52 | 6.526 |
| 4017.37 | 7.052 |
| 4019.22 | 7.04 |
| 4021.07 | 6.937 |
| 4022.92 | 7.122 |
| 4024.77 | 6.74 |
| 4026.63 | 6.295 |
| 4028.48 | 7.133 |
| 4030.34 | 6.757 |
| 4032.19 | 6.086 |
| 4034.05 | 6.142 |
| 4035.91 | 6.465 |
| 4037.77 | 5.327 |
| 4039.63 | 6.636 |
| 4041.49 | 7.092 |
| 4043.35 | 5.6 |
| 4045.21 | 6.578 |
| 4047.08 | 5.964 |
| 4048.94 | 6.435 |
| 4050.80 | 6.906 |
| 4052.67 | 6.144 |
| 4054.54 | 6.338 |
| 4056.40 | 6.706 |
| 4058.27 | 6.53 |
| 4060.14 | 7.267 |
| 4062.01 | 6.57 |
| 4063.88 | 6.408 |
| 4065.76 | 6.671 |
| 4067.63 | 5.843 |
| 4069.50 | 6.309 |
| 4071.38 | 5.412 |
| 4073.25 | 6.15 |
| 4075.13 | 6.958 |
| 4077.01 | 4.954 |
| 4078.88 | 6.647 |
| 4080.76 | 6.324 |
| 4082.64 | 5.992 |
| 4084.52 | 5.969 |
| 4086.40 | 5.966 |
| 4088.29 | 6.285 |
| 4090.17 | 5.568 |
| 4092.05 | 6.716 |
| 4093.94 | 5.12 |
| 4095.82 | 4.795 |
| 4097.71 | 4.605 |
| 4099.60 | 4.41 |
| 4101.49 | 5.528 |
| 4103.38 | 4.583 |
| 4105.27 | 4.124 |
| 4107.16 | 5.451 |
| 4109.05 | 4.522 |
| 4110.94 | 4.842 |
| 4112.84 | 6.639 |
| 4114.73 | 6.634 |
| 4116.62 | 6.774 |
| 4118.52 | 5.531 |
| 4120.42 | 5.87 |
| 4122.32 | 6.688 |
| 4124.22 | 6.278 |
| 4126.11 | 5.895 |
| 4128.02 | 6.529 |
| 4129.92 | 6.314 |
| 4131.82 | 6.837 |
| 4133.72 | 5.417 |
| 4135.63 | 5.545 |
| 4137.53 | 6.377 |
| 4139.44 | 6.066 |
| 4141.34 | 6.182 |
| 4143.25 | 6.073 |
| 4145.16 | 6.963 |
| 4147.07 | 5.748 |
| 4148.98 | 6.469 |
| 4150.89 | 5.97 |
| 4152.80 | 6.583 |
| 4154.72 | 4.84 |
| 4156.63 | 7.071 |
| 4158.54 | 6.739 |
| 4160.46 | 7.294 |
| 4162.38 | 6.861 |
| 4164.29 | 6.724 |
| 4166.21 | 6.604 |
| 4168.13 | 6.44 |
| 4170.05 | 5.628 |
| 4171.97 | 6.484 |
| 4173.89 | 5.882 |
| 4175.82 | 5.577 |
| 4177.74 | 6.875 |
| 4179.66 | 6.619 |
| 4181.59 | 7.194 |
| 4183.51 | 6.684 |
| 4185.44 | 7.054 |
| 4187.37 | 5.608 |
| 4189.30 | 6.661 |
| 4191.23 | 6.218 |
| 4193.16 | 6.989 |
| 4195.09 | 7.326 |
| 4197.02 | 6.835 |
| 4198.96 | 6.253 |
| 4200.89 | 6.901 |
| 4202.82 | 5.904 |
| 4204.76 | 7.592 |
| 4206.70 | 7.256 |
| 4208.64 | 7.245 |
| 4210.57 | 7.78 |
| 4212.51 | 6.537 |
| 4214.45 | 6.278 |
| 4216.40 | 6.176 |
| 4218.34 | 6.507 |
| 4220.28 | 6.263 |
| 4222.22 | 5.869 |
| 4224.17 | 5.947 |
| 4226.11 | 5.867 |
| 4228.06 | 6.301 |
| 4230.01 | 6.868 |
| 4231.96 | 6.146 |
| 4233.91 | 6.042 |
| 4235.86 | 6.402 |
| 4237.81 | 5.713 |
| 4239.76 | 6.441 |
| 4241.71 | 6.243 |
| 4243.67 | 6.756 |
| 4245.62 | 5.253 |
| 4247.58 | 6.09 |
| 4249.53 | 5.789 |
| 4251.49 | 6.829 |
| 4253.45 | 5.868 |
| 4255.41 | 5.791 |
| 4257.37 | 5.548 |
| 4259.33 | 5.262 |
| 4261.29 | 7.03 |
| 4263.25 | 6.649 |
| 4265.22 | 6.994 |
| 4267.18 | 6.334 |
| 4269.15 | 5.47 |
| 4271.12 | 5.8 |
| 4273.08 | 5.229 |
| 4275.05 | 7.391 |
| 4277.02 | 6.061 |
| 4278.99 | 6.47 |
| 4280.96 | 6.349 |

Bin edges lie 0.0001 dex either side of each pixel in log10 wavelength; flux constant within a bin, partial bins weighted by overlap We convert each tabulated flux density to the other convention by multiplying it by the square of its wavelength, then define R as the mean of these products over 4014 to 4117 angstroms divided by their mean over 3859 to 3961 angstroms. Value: 1.2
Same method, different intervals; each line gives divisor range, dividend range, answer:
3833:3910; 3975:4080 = 1.26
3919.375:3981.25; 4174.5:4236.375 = 1.54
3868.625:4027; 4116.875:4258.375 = 1.30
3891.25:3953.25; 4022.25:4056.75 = 1.32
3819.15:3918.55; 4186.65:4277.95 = 1.41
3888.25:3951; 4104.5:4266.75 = 1.40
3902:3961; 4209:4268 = 1.39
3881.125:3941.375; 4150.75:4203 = 1.47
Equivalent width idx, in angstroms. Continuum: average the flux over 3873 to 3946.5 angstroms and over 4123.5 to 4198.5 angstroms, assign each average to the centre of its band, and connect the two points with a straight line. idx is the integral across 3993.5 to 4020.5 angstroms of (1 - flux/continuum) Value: -5.0 angstroms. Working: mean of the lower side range 5.14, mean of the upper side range 6.4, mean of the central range 6.67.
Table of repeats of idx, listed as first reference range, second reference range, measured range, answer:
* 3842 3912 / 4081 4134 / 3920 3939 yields 4.17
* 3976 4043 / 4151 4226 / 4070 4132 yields 7.11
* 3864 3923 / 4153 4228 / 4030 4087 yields -1.92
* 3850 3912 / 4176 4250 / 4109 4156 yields 1.56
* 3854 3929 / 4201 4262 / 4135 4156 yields 0.09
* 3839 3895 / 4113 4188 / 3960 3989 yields 5.40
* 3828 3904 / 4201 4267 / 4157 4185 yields -1.75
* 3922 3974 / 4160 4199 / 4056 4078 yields -2.59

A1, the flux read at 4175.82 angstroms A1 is 5.577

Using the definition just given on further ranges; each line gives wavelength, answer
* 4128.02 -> 6.529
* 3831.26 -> 4.521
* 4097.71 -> 4.605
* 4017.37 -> 7.052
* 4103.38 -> 4.583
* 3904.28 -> 6.054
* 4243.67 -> 6.756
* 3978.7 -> 5.601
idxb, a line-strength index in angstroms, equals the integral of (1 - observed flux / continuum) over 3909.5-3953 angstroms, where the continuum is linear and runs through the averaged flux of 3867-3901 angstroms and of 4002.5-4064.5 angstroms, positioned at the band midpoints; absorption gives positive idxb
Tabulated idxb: 5.2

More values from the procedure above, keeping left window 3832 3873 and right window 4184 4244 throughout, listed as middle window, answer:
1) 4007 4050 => -4.0 angstroms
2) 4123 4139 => 0.4 angstroms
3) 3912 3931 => 2.6 angstroms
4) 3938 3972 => 5.1 angstroms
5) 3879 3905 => 2.4 angstroms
